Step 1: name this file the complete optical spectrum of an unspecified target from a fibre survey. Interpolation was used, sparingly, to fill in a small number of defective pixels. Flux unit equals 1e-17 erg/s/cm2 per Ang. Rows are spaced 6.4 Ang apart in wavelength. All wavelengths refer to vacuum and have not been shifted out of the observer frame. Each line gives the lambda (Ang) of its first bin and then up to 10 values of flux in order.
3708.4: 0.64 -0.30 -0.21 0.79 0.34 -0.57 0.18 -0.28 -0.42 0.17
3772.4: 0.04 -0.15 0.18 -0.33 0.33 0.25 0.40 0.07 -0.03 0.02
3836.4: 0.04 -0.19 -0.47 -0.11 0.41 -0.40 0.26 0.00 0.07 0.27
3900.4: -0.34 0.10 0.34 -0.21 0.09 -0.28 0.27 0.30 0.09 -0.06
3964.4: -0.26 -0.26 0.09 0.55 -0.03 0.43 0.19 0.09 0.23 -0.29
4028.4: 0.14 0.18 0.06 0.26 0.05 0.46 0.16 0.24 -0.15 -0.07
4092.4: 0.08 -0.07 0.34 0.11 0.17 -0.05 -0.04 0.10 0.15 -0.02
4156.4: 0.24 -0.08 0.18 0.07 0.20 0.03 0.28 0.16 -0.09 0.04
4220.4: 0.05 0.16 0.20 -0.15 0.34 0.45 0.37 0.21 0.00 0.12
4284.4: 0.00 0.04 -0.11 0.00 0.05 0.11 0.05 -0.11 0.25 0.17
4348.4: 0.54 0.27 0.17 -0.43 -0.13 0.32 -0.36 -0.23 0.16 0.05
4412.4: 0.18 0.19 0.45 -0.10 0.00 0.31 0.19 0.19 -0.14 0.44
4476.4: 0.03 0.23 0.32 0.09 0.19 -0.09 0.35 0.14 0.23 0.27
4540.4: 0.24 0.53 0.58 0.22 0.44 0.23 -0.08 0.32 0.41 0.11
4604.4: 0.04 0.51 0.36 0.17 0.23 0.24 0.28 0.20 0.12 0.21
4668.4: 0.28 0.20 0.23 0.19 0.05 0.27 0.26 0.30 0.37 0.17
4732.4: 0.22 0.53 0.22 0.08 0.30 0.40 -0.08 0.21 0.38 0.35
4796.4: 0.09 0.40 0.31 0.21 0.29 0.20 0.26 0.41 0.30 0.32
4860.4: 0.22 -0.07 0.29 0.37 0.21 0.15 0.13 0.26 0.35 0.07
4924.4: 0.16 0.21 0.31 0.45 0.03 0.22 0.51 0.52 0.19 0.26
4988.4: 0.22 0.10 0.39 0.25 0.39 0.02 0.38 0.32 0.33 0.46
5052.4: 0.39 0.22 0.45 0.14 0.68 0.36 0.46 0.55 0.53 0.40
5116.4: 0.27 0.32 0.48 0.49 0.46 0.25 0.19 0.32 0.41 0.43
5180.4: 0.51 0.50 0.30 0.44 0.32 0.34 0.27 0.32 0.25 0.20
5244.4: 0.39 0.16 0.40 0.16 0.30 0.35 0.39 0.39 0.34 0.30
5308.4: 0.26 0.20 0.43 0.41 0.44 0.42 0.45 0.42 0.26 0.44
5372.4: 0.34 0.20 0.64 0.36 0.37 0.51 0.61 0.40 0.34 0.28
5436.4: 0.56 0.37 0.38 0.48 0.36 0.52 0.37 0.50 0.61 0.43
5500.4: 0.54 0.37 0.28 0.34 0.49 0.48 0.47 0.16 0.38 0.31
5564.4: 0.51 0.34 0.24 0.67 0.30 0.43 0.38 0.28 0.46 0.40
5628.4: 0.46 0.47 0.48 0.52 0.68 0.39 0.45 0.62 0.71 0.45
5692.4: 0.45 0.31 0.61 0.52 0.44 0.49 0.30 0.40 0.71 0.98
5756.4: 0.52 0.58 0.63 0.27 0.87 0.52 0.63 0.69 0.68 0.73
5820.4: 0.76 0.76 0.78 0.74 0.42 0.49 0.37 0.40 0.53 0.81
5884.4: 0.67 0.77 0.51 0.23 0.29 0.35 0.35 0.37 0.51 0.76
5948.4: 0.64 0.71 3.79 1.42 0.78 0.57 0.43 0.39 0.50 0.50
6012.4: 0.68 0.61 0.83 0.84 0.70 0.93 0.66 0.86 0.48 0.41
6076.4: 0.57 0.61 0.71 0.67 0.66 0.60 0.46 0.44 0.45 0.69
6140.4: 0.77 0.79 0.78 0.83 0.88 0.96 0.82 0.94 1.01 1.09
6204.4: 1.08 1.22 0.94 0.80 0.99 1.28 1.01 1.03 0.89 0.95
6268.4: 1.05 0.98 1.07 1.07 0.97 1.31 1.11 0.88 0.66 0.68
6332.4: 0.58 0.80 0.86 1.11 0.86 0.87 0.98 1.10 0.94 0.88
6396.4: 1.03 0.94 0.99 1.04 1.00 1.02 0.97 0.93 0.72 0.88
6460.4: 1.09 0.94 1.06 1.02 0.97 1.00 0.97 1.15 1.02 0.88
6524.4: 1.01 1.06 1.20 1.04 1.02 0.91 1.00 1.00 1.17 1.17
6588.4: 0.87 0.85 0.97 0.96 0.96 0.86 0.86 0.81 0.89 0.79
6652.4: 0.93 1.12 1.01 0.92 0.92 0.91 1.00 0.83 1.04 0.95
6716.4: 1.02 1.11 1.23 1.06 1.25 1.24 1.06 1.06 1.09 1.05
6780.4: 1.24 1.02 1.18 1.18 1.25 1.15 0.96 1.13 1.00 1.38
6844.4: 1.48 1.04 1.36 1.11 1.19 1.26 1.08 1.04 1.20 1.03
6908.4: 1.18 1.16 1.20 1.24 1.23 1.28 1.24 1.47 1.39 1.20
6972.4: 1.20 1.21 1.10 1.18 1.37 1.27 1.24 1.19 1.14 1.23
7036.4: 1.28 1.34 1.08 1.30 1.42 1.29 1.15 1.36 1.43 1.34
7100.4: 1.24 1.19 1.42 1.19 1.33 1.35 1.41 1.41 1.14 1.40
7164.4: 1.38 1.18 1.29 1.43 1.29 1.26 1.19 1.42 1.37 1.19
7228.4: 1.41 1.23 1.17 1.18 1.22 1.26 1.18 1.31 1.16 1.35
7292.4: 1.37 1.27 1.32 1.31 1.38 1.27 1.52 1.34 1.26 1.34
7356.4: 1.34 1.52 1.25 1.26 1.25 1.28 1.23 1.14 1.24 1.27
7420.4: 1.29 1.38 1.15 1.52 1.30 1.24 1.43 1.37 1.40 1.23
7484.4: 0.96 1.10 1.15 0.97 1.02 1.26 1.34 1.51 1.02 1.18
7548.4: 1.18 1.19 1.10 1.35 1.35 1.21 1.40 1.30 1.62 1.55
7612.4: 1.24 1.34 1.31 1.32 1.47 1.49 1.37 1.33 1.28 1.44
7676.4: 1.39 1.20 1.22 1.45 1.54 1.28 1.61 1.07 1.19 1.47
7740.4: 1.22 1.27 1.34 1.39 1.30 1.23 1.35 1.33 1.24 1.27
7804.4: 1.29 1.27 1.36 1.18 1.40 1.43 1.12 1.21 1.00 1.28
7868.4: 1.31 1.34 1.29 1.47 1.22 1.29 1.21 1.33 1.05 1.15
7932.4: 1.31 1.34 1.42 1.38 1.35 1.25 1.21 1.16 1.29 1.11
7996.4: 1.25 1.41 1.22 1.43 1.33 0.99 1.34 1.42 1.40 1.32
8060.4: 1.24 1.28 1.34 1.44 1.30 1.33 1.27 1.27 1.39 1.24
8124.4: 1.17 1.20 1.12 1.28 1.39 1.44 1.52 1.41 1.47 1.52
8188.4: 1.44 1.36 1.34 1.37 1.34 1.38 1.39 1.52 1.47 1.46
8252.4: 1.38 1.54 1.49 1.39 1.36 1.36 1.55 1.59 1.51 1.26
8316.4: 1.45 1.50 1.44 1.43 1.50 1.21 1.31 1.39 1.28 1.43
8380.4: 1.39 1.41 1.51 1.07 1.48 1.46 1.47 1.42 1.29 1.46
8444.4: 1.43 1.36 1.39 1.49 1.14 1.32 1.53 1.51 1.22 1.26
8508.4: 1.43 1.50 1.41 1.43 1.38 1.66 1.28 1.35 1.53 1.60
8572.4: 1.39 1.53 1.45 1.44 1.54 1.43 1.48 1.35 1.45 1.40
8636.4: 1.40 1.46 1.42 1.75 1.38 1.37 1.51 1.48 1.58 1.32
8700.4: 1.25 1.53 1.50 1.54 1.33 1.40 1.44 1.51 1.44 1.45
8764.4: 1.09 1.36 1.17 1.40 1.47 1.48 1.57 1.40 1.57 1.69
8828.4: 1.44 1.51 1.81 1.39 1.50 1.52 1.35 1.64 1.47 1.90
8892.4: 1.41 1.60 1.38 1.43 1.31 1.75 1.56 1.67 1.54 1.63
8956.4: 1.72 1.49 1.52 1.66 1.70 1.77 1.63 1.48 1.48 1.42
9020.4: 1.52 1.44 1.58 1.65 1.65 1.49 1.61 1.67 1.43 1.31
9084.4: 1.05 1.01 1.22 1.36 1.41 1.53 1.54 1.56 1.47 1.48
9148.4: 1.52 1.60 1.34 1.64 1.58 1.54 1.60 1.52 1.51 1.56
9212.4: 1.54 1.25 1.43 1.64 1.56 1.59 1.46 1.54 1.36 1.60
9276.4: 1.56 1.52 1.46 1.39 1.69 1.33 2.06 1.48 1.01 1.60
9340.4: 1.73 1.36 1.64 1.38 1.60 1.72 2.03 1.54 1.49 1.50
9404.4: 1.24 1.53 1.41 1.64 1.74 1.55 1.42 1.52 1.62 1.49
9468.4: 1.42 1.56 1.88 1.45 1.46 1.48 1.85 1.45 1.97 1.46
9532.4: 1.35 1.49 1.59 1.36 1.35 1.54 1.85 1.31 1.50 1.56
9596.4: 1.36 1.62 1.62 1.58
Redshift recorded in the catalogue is 0.542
